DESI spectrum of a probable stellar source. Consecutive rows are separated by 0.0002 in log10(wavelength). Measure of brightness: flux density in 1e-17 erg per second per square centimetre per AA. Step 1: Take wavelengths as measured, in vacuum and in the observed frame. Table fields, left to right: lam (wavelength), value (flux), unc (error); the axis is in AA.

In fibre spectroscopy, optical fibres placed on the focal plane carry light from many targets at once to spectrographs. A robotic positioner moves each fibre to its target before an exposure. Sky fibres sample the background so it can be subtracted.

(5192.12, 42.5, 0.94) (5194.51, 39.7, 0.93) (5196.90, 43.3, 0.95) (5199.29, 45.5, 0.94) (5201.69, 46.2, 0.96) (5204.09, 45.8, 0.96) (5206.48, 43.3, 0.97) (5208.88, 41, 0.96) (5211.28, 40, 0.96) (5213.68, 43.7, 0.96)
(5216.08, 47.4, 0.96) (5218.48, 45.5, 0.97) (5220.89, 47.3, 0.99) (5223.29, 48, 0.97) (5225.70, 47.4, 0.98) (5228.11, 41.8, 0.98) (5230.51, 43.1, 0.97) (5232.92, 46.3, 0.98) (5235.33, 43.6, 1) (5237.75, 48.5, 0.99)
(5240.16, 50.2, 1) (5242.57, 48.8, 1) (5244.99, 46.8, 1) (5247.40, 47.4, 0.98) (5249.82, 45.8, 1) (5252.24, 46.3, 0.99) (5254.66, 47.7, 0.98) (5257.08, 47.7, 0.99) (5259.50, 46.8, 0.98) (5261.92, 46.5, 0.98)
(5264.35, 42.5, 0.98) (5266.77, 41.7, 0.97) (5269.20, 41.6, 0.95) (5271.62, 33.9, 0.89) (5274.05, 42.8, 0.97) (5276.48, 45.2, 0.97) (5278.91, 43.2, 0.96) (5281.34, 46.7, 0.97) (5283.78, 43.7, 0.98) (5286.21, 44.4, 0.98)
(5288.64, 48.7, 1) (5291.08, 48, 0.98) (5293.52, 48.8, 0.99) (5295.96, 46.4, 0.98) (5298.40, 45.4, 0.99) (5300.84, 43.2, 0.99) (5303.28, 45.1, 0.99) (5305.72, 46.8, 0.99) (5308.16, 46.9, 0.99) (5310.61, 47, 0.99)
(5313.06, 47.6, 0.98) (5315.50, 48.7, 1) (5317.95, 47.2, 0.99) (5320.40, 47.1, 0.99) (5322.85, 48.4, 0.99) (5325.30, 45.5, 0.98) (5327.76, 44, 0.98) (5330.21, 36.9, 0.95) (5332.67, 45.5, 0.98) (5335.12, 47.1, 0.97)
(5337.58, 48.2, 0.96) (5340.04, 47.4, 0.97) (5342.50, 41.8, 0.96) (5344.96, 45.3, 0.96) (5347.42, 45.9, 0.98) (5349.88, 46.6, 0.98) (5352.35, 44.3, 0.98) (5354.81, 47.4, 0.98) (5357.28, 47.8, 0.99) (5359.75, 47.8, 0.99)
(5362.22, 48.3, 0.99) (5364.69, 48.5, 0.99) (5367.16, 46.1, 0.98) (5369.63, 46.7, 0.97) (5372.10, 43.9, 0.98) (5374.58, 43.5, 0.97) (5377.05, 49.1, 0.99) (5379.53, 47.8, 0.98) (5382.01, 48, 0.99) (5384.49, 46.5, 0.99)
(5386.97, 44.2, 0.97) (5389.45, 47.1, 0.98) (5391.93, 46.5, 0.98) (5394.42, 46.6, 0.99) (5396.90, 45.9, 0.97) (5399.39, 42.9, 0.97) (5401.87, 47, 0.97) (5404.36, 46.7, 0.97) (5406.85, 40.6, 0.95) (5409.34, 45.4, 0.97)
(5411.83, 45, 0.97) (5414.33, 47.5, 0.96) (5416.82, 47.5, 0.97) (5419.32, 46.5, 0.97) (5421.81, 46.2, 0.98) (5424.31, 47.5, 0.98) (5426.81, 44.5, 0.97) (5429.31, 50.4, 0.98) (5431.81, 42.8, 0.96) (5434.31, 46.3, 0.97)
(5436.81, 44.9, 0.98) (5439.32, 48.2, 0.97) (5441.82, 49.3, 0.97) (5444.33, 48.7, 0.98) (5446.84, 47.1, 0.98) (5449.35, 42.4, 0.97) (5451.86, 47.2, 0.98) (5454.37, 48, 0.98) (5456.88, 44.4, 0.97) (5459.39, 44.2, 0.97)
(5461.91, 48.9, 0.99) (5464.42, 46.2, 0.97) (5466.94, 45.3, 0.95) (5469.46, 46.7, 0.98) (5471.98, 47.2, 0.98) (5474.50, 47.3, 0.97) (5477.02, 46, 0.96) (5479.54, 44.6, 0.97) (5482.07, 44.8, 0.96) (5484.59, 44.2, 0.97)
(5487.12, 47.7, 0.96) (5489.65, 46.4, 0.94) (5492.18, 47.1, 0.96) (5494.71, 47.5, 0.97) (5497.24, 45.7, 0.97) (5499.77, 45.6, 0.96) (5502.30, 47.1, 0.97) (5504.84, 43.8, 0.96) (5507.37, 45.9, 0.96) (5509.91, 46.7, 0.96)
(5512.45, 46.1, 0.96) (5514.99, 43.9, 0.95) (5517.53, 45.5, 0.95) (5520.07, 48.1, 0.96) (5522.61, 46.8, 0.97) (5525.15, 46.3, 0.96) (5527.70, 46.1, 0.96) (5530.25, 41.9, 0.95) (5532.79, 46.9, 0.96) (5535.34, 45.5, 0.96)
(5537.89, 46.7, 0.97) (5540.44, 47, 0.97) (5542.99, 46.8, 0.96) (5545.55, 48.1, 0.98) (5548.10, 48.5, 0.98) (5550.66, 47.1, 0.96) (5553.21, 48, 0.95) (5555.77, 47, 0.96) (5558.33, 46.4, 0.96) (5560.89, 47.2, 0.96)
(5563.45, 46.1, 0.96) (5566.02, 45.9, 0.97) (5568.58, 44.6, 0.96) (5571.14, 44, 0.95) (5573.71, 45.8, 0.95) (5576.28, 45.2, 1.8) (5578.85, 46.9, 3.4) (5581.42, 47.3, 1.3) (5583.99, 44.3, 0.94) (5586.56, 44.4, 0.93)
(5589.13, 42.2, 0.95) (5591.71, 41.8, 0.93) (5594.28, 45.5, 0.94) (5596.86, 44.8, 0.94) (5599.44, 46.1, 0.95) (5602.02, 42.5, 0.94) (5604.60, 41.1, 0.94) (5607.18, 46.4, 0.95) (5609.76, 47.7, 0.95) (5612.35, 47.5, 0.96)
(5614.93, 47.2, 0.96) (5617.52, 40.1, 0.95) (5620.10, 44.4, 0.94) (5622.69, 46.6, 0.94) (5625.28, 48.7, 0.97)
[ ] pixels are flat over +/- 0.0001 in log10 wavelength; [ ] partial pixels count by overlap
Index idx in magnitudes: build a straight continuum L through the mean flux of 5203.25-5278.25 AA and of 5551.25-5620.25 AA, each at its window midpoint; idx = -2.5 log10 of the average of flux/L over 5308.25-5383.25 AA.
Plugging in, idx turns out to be -0.03 mag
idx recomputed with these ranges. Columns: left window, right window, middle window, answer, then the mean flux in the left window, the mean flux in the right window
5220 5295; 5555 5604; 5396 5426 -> -0.01 mag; 45.5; 45.1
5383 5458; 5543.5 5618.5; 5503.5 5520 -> 0.01 mag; 46.1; 45.5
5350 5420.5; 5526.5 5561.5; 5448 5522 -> 0.01 mag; 46.3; 46.7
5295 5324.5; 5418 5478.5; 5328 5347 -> 0.05 mag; 46.6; 46.5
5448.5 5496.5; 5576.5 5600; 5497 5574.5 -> -0.02 mag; 46.1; 44.8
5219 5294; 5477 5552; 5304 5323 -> -0.04 mag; 45.5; 46.2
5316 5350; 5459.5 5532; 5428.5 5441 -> -0.02 mag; 45.5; 46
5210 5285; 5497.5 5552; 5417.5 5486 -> -0.01 mag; 45.1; 46.2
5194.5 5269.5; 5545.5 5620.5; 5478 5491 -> 0.00 mag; 45.4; 45.4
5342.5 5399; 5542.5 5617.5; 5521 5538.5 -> 0.00 mag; 46.4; 45.6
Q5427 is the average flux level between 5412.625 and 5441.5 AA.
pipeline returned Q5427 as 46.6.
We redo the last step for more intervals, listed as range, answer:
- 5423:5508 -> 46.3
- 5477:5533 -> 45.8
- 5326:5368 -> 45.8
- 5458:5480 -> 46.3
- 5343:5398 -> 46.5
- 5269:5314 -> 45.1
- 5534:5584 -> 46.5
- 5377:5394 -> 46.8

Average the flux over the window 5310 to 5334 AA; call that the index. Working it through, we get 45.8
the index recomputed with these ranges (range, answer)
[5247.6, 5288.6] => 44.4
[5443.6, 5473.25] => 46.3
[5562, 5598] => 44.9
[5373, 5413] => 45.8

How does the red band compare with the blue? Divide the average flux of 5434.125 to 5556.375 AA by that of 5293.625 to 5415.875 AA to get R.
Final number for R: 1.01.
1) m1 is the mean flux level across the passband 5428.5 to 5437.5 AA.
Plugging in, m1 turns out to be 46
